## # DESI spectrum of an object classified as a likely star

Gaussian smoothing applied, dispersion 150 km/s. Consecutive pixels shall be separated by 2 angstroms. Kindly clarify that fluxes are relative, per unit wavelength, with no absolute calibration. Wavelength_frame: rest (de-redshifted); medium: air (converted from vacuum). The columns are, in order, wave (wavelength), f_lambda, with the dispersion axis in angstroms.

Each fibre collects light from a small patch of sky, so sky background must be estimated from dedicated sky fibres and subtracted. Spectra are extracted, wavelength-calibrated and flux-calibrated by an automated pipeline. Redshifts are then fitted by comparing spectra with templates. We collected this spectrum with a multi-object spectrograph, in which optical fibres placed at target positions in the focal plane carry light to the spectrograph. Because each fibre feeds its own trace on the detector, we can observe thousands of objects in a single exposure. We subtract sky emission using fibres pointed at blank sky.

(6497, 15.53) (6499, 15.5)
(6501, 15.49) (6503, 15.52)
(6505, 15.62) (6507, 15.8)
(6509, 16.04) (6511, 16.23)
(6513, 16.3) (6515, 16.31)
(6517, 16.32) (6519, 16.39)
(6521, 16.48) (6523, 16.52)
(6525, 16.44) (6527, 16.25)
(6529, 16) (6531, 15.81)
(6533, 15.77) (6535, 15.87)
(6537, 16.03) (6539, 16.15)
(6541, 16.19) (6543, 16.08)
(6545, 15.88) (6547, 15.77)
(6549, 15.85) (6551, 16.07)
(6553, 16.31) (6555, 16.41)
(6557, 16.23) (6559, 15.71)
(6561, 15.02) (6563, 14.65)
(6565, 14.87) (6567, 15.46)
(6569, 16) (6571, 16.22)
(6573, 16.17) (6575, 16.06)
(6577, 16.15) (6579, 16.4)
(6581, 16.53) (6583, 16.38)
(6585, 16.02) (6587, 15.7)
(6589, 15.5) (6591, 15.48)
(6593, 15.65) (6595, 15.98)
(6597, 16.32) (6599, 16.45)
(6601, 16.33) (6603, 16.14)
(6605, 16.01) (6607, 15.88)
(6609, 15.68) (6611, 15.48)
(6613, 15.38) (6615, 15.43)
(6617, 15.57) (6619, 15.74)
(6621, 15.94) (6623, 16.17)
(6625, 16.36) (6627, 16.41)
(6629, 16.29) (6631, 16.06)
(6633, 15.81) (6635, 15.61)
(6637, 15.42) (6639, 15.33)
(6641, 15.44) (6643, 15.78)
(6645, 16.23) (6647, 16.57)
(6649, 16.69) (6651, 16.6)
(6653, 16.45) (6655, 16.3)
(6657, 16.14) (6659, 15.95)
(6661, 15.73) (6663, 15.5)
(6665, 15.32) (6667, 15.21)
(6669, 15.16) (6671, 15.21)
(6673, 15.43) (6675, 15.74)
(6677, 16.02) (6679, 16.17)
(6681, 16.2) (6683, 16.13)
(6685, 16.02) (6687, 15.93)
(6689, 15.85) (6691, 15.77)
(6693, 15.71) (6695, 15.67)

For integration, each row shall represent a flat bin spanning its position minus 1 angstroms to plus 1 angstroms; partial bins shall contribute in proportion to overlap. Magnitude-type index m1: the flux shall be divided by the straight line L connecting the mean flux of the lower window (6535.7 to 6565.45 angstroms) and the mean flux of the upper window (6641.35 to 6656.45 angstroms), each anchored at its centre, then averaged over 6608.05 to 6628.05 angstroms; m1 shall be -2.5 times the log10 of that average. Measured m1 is 0.02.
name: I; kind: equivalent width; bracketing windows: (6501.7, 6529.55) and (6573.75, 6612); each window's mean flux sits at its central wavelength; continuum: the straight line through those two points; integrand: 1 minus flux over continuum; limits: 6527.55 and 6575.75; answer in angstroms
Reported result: 0.7 angstroms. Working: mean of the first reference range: 16.2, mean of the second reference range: 16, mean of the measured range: 15.9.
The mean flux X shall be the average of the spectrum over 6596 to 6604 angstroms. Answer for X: 16.3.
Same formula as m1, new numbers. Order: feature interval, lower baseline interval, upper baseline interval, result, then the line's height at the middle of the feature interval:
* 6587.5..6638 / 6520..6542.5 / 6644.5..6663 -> 0.023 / 16.2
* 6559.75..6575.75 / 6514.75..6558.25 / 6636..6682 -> 0.035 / 16.1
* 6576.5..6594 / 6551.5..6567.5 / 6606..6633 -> -0.018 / 15.7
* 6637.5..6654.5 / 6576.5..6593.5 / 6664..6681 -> -0.029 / 15.7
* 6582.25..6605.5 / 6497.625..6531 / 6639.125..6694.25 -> -0.001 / 16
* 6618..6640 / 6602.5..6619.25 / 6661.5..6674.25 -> -0.024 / 15.6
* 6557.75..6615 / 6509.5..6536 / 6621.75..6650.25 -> 0.018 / 16.1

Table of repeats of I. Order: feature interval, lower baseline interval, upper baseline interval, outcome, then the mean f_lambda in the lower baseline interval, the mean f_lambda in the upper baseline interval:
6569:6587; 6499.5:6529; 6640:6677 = -0.2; 16.1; 15.9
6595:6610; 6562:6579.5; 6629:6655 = -0.2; 15.8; 16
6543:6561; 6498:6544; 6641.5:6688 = 0.1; 16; 15.9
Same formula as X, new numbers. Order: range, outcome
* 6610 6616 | 15.4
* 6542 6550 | 15.9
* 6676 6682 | 16.1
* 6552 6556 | 16.4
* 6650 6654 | 16.5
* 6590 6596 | 15.7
